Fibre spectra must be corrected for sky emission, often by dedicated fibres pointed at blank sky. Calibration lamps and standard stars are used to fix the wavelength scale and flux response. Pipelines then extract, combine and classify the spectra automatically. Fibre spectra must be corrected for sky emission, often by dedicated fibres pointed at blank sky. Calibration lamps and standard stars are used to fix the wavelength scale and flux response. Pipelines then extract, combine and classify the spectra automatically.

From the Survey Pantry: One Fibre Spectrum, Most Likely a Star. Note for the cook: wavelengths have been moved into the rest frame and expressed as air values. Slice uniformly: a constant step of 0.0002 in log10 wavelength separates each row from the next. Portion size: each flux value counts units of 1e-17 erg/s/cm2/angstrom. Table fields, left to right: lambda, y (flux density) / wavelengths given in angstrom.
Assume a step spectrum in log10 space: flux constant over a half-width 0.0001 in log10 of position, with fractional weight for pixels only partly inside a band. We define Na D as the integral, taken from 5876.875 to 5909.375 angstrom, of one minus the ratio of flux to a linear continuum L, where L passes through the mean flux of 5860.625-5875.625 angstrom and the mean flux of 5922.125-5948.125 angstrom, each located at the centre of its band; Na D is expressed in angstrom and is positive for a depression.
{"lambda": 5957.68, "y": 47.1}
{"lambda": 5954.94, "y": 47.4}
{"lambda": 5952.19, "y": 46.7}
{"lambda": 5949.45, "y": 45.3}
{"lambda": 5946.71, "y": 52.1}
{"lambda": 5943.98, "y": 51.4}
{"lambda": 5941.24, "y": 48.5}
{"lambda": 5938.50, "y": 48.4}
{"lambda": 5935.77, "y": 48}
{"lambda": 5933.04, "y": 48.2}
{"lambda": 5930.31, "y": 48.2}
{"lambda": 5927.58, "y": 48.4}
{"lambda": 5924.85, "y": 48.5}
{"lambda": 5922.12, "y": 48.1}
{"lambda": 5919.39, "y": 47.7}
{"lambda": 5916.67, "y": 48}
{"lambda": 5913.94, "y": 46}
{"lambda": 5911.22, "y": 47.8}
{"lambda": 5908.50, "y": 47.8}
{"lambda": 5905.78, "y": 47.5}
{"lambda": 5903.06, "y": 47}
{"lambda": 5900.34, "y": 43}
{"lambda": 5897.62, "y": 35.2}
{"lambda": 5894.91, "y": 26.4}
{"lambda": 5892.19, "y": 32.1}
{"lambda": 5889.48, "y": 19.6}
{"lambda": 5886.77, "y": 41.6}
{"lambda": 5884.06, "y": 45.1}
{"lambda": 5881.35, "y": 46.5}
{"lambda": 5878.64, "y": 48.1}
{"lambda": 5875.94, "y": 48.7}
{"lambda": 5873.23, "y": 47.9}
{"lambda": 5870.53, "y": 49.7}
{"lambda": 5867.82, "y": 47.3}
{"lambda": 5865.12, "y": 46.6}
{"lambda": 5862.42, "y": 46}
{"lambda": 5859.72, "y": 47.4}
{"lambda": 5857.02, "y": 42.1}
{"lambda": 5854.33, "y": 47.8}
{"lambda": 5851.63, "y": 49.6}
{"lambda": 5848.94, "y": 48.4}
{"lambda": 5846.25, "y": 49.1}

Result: 5.5 angstrom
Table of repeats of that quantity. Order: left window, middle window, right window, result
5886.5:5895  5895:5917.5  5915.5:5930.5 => -3.5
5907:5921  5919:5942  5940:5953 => 0.0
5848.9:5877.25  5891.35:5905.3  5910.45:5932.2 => 2.9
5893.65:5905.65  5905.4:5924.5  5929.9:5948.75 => -2.1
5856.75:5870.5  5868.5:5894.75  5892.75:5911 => 1.6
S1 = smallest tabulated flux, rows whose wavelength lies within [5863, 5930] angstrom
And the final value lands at 19.6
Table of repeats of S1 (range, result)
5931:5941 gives 48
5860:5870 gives 46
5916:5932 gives 47.7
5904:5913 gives 47.5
